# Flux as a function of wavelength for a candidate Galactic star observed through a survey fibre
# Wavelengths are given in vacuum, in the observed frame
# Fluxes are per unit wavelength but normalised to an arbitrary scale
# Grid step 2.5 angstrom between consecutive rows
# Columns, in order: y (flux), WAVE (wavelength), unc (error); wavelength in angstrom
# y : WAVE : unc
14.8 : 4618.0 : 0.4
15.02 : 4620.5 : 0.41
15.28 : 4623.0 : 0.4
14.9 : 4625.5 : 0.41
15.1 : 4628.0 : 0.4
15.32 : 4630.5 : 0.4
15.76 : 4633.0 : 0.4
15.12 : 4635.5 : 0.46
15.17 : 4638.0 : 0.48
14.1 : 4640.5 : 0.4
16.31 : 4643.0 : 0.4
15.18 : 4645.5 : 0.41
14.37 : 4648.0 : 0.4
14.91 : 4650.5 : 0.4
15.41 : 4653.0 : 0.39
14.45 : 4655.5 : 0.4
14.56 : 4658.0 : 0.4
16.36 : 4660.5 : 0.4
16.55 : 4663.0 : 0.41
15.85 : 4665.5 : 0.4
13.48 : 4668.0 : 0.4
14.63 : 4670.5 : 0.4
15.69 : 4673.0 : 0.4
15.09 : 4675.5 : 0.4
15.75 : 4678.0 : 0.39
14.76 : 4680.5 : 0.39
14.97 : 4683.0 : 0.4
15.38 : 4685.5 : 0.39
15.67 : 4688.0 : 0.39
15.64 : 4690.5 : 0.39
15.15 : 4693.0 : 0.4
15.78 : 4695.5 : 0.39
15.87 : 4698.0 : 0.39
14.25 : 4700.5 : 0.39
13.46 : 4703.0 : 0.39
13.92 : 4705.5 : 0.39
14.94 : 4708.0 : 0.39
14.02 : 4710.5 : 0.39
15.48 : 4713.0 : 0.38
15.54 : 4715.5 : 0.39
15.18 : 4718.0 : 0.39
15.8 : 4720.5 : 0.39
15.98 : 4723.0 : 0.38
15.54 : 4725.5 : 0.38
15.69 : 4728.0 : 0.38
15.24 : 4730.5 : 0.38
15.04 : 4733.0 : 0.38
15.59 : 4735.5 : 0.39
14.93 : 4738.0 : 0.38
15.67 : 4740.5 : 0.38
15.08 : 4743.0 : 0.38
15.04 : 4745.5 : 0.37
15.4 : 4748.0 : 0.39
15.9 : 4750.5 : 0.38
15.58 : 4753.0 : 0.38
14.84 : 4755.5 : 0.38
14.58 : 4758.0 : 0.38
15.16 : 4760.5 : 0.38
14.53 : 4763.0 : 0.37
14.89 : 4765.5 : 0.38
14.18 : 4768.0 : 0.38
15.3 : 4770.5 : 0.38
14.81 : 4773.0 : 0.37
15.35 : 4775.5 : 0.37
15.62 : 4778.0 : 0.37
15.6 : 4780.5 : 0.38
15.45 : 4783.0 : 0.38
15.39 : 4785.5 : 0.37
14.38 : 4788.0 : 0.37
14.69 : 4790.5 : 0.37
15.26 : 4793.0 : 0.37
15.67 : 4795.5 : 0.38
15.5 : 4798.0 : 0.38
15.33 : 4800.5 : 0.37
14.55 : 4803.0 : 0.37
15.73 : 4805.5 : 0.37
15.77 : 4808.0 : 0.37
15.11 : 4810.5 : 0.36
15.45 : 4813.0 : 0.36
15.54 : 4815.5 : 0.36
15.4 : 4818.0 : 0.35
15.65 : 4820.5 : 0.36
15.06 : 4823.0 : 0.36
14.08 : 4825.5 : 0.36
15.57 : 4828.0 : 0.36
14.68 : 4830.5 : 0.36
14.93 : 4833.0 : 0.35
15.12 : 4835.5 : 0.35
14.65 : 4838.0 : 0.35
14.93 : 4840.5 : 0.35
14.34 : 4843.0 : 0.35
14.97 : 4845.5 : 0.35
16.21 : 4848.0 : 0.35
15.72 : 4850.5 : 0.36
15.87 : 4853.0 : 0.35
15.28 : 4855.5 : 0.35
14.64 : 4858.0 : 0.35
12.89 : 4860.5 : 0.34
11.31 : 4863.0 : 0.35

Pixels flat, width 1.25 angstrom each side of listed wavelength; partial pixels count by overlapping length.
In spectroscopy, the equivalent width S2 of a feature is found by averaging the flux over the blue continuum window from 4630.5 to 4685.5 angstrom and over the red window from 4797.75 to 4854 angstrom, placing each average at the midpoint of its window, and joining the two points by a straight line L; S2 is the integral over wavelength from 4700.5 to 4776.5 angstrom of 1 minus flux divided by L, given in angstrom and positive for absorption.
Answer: 0.6 angstrom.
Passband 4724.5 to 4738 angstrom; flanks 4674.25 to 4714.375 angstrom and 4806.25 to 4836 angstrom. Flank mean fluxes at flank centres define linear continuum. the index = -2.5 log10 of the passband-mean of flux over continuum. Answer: -0.02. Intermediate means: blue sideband 15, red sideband 15.2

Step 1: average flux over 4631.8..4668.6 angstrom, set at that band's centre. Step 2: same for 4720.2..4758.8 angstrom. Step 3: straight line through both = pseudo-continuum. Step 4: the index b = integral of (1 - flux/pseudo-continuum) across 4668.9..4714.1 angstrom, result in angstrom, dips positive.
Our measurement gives 0.8 angstrom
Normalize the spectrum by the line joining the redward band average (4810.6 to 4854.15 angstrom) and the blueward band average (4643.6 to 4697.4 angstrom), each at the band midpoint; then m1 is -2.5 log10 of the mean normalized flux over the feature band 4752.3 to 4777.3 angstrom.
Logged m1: 0.02 mag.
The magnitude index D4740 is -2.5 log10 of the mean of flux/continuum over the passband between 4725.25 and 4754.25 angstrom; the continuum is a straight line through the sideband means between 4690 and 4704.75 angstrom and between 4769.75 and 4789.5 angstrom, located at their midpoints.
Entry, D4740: -0.021 mag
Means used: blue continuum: 15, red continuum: 15.2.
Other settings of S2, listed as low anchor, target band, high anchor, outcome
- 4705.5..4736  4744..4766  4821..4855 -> 0.16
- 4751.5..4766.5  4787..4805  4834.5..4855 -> -0.03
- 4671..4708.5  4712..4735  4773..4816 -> -0.53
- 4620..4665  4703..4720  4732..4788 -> 0.45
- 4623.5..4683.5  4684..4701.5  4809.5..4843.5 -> -0.31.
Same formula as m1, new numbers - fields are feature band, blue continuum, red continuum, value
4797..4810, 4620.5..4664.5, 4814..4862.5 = -0.024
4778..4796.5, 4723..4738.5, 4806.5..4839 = 0.002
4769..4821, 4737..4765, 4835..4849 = -0.016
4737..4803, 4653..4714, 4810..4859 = -0.002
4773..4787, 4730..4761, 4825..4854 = -0.015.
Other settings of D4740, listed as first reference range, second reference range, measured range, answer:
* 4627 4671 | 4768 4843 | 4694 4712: 0.039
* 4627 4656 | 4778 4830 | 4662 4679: -0.009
